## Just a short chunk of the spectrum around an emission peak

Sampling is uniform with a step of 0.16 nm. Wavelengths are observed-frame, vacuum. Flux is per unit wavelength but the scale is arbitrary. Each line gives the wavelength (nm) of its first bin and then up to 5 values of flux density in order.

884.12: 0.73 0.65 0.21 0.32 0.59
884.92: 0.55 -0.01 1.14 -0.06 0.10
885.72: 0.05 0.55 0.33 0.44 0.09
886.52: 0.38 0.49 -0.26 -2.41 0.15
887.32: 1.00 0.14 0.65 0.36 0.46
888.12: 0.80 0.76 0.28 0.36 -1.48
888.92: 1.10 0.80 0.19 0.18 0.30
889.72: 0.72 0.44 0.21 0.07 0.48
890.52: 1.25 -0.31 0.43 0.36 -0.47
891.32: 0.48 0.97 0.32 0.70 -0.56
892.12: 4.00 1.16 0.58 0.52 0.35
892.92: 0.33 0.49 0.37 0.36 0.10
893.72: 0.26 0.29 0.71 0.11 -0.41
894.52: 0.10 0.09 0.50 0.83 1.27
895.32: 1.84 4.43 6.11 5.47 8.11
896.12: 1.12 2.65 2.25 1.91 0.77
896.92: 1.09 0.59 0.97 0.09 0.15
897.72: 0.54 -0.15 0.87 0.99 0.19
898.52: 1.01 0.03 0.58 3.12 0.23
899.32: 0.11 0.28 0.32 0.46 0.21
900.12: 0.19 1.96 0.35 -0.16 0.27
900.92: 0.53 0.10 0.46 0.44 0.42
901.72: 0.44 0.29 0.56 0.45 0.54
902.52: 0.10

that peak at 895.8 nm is H-beta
